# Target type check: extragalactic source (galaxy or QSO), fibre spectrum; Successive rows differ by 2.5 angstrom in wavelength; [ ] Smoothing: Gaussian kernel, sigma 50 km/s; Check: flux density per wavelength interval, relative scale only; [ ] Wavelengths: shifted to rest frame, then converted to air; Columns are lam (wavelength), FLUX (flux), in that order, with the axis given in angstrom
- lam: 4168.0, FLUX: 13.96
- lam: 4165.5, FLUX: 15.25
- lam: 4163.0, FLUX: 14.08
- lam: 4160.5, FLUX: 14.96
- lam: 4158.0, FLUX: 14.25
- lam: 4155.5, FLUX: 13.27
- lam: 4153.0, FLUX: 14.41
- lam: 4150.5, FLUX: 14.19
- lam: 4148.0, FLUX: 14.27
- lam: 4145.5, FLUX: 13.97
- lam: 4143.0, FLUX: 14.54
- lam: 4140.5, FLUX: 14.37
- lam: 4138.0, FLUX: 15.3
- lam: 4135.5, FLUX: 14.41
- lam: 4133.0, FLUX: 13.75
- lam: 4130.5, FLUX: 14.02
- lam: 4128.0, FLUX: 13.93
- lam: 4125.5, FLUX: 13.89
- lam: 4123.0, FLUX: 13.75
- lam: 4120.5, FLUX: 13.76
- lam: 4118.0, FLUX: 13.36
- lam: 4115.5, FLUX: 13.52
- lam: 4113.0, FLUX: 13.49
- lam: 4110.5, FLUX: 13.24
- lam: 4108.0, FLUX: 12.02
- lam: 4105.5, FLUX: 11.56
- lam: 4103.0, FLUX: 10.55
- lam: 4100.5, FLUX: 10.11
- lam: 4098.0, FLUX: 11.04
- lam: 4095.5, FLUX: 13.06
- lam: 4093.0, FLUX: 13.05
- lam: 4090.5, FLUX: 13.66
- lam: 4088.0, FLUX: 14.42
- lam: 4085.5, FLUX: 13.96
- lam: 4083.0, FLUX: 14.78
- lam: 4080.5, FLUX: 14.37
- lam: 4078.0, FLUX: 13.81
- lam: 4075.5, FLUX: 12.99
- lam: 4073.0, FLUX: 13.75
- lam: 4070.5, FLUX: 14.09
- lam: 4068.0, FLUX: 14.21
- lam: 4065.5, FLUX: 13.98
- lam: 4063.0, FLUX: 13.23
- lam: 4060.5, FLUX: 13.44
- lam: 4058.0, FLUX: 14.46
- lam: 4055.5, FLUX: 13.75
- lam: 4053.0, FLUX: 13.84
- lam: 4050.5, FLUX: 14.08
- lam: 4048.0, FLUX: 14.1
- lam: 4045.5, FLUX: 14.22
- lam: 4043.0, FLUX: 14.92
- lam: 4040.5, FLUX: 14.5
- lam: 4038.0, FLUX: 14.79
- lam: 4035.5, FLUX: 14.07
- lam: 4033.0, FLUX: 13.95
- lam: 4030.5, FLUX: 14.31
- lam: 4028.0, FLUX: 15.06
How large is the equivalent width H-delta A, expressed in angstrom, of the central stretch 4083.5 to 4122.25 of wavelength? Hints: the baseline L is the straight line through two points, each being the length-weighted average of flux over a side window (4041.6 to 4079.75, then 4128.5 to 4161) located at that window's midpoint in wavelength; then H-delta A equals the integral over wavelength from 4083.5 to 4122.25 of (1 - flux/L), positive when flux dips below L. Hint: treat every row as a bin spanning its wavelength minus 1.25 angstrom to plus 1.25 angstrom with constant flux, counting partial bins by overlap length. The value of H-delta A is 3.6 angstrom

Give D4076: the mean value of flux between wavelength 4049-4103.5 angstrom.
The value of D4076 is 13.4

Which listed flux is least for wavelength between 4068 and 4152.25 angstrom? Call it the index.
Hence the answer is 10.11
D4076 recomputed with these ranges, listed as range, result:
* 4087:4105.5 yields 12.2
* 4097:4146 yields 13.2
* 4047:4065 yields 13.8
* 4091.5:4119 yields 12.3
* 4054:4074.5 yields 13.9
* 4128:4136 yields 14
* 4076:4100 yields 13.4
